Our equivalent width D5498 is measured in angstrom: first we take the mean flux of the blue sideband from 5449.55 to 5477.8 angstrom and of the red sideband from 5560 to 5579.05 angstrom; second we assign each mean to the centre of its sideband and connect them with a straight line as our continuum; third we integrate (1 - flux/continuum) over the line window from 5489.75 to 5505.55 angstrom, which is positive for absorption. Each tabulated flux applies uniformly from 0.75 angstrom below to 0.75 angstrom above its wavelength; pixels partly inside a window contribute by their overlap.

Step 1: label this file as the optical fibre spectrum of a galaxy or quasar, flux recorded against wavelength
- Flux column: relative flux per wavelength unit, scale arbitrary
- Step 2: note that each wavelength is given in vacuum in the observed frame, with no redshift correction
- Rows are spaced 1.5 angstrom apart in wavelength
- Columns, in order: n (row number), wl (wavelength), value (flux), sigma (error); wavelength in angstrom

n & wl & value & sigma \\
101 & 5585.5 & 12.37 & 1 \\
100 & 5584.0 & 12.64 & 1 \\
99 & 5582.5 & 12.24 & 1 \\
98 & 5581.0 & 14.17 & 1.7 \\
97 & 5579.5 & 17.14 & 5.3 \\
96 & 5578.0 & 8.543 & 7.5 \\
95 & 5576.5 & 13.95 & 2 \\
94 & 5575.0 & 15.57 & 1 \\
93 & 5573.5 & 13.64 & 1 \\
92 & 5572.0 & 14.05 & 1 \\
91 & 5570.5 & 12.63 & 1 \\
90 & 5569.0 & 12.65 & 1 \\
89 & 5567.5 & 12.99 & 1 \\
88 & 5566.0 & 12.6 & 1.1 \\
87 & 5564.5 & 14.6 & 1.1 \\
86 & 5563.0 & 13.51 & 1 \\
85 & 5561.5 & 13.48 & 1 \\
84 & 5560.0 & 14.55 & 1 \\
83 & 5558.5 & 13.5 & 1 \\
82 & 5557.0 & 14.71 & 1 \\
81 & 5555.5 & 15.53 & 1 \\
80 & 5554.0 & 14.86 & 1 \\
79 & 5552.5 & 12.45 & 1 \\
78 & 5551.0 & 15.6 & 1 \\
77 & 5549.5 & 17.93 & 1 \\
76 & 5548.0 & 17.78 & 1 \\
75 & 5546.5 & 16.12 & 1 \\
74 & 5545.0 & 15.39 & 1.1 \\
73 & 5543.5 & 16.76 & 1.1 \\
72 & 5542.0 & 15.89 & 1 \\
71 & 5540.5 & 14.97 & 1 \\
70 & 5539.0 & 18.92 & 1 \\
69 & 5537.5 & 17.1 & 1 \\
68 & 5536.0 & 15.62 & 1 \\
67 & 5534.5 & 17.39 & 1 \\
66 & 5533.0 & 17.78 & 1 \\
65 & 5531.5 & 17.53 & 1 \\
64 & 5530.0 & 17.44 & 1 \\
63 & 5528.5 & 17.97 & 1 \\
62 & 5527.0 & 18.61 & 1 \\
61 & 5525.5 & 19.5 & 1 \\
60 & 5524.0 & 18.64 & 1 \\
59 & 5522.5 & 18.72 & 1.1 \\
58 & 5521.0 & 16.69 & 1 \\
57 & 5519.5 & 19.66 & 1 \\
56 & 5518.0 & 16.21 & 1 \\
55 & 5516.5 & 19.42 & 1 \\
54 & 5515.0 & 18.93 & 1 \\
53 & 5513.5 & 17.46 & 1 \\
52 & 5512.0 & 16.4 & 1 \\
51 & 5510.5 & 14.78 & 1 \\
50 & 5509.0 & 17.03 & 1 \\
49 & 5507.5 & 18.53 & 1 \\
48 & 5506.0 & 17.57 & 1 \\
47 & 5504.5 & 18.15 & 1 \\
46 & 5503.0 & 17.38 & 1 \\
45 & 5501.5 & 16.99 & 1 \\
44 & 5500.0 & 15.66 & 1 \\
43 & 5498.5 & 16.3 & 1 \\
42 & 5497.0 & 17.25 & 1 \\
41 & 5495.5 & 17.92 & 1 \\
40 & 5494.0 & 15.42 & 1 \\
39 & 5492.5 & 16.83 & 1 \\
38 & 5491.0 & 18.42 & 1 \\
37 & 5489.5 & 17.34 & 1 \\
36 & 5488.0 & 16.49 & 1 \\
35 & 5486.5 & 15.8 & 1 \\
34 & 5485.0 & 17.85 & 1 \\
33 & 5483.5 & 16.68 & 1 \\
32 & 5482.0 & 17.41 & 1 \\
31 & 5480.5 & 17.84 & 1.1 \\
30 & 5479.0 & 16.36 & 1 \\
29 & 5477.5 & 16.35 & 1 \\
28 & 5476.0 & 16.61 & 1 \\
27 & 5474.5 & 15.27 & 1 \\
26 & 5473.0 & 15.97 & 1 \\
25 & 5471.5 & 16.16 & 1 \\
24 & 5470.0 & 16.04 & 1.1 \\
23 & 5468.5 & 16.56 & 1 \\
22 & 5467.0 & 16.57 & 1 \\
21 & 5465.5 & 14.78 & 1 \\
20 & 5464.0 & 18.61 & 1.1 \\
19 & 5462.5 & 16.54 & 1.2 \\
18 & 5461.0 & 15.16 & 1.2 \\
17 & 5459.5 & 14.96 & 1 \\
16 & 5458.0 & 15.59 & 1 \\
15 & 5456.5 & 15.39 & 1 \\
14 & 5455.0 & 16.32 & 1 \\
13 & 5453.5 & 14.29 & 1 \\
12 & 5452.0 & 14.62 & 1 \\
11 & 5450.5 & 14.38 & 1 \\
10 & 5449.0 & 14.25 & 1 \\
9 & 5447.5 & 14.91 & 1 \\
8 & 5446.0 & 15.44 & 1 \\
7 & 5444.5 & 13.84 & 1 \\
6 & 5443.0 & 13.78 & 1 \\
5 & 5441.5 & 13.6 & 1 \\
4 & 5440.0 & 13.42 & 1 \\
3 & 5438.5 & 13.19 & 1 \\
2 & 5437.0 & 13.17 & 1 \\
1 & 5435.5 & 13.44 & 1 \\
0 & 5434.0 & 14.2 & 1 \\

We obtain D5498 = -2.2 angstrom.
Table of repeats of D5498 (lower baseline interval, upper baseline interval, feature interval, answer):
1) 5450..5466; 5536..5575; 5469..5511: -4.0 angstrom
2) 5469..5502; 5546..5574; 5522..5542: -3.1 angstrom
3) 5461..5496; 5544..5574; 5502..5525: -3.0 angstrom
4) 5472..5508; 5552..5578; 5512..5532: -3.4 angstrom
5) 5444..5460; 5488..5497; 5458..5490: -0.6 angstrom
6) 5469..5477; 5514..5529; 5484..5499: 0.0 angstrom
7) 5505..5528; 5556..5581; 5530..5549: -0.9 angstrom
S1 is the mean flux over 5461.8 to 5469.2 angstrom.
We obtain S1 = 16.6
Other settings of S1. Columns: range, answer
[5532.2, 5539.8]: 17.3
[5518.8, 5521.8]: 18.2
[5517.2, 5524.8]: 18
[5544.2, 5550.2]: 16.8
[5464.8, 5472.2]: 16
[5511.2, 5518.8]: 17.7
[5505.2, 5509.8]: 17.7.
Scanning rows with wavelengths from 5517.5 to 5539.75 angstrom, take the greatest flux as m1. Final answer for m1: 19.66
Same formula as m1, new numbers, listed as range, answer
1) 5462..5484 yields 18.61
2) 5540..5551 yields 17.93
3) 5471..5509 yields 18.53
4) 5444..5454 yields 15.44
